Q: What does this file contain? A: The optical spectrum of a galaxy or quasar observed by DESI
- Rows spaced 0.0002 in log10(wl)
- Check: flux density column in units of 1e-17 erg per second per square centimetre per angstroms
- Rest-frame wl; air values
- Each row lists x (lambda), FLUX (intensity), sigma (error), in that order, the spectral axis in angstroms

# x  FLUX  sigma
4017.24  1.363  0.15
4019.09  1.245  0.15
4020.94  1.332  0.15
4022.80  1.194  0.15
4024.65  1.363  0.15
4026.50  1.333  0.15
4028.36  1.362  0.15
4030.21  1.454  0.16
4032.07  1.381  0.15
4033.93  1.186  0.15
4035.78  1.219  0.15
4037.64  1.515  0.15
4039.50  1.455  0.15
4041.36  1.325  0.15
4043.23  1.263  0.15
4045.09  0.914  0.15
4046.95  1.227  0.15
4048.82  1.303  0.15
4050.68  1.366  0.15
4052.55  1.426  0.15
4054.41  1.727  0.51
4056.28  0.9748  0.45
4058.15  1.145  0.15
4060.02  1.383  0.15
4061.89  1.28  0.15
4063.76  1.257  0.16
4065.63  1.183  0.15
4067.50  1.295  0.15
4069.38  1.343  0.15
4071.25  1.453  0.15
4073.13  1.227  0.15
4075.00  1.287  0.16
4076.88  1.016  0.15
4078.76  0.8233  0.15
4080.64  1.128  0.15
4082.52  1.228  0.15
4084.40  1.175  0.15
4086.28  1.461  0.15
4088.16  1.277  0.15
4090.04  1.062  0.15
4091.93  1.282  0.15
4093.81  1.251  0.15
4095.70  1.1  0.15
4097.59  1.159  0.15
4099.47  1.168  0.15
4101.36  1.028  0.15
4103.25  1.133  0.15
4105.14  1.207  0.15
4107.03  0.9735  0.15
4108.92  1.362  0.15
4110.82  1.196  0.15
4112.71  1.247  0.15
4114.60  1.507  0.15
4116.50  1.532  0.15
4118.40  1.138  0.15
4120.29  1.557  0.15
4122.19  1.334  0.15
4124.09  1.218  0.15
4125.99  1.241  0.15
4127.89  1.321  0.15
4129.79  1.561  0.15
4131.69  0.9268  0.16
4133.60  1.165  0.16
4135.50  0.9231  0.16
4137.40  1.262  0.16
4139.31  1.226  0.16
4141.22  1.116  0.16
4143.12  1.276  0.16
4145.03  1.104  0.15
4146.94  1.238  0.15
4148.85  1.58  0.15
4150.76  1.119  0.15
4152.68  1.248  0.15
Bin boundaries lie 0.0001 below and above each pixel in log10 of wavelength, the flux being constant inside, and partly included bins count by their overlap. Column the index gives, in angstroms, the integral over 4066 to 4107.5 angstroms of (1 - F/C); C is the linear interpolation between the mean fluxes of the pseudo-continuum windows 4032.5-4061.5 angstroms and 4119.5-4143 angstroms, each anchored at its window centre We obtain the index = 2.6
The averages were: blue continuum 1.3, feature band 1.19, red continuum 1.24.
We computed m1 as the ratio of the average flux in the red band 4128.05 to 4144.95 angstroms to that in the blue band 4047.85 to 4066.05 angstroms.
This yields 0.91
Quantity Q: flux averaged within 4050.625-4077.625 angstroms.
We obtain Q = 1.29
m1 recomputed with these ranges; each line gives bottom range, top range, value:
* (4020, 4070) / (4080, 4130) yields 0.96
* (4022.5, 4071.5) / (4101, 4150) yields 0.95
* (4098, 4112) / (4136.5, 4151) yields 1.08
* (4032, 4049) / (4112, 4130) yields 1.07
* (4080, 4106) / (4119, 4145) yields 1.04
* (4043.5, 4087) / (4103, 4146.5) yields 1.00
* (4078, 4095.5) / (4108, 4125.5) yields 1.13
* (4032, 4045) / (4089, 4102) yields 0.88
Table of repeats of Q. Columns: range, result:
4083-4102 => 1.2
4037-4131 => 1.26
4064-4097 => 1.21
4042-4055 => 1.31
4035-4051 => 1.28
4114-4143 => 1.27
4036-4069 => 1.3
